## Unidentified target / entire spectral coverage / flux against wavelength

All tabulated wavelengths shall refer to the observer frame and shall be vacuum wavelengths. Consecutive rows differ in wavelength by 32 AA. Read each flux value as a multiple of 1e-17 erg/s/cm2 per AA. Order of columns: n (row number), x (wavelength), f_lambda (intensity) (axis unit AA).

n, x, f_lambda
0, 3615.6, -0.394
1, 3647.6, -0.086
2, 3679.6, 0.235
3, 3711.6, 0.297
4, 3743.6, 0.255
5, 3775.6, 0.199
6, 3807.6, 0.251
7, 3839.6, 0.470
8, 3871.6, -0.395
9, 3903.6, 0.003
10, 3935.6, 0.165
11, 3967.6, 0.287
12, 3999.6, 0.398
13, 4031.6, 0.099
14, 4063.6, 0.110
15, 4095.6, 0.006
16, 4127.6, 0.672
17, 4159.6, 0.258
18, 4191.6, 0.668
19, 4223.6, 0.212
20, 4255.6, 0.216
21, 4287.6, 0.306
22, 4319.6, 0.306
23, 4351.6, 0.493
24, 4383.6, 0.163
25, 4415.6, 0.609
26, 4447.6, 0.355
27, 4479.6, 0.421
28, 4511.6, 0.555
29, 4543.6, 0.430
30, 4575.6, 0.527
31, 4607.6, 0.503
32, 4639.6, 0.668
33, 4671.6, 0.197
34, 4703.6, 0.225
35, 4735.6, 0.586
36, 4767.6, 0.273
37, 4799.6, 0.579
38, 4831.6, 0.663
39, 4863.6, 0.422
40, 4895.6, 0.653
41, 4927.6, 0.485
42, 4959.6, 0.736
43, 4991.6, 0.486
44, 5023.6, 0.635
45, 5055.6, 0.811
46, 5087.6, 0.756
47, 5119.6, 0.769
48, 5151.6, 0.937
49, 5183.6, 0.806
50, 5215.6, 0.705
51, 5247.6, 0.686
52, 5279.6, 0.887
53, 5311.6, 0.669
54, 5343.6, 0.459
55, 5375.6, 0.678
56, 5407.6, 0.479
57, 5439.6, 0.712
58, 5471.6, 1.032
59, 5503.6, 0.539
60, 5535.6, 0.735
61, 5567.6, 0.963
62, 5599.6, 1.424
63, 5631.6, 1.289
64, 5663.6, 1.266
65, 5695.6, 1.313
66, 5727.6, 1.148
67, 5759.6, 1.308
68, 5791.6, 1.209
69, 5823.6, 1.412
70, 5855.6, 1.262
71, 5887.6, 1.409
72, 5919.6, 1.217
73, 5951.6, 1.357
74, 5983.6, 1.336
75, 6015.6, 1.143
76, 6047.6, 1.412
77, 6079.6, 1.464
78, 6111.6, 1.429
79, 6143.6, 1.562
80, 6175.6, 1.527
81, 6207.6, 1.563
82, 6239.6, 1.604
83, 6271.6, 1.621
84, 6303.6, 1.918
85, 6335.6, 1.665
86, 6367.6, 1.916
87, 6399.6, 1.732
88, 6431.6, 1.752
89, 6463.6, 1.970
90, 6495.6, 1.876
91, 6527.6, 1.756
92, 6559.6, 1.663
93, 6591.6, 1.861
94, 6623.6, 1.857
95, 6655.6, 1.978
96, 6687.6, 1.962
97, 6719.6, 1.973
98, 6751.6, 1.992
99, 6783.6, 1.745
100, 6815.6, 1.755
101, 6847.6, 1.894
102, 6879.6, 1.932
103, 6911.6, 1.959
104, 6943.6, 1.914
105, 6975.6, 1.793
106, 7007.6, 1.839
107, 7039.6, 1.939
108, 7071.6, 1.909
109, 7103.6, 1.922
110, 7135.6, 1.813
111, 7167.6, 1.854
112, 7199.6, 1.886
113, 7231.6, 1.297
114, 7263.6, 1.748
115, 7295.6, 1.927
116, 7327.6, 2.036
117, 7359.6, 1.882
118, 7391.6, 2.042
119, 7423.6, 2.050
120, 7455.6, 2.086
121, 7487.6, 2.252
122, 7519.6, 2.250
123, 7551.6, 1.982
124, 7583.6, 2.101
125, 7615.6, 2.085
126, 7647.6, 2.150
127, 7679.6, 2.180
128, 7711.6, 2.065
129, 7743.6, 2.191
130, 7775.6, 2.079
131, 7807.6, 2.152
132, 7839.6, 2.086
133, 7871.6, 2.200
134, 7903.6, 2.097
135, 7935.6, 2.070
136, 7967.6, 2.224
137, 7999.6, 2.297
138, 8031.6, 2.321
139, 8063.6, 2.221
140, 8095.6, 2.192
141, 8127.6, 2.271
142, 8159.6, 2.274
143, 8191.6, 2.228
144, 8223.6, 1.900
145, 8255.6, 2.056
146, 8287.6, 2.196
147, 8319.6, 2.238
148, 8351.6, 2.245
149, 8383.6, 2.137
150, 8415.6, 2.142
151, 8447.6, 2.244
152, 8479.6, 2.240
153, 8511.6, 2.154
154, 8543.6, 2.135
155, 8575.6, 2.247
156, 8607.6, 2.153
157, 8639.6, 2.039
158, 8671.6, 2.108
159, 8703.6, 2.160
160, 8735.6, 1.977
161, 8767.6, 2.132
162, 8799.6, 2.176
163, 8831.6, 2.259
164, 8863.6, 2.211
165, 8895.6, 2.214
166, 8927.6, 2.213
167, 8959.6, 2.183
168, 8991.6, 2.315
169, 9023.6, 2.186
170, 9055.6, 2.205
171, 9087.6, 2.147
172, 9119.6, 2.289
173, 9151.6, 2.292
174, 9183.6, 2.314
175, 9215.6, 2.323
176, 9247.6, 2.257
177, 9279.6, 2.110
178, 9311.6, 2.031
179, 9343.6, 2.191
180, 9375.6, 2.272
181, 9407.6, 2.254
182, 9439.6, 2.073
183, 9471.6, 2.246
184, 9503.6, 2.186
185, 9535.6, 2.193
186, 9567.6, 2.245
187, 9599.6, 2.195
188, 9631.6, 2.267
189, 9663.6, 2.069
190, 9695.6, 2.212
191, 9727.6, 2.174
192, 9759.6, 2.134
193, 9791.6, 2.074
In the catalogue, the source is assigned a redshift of 0.397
